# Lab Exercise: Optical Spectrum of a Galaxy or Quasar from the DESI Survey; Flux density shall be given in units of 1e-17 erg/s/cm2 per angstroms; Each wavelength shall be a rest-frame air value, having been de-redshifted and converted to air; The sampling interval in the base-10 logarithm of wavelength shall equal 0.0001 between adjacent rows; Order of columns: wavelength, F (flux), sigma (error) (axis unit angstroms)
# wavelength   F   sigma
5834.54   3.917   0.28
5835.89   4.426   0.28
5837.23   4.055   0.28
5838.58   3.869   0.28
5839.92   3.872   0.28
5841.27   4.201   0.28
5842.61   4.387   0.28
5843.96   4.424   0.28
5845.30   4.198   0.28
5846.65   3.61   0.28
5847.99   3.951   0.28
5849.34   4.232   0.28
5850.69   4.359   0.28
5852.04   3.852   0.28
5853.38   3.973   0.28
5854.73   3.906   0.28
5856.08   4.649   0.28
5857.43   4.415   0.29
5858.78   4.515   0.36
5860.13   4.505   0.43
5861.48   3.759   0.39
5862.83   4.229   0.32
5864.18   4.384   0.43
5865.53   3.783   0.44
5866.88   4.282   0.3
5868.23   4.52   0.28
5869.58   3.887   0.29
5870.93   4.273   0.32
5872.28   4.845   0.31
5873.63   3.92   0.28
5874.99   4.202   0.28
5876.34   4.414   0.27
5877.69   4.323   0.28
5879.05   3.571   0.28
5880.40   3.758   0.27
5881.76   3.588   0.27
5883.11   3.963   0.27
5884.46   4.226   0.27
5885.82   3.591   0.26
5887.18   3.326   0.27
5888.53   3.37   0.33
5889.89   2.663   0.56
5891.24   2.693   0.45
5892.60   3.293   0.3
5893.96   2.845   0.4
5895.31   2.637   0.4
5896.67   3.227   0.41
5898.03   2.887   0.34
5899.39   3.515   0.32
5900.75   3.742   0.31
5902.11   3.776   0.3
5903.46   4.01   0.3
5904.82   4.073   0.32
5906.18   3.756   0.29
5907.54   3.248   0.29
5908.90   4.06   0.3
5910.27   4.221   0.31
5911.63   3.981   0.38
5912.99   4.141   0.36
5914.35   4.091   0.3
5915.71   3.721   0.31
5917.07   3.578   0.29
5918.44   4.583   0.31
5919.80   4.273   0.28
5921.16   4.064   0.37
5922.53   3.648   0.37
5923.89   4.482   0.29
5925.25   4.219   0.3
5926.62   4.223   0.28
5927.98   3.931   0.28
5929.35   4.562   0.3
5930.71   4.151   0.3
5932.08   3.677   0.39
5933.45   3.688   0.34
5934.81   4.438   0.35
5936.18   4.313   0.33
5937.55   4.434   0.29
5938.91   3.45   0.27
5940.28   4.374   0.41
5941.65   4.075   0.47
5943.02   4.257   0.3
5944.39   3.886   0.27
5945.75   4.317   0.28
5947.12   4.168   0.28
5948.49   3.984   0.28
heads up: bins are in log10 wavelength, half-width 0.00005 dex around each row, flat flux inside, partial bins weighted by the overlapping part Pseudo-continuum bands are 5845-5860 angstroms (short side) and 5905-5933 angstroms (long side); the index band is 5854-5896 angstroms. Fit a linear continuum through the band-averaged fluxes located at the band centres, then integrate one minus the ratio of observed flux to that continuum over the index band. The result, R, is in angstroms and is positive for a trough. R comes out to 2.4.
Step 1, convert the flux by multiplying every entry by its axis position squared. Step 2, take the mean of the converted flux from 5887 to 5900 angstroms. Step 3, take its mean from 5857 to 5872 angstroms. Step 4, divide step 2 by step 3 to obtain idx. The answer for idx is 0.7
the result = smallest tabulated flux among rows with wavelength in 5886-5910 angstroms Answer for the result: 2.637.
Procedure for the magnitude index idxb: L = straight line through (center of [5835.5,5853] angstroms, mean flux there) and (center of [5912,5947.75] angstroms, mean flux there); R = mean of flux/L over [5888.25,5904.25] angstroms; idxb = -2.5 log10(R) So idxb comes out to 0.26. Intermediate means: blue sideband 4.1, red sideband 4.11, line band 3.22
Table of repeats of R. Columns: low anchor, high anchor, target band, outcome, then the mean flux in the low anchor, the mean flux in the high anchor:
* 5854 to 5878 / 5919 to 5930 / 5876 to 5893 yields 2.6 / 4.27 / 4.18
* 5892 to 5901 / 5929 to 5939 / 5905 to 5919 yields -1.6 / 3.13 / 4.11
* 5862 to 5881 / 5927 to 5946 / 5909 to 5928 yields 0.2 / 4.17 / 4.11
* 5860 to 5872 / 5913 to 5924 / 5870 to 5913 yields 4.5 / 4.19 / 4.04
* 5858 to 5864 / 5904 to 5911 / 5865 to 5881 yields 0.0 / 4.26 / 3.87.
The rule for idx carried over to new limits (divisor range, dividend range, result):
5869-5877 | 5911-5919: 0.95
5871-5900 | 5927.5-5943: 1.17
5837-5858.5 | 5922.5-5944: 1.03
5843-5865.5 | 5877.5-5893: 0.85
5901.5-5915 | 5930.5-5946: 1.05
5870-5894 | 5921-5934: 1.10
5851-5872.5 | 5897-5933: 0.95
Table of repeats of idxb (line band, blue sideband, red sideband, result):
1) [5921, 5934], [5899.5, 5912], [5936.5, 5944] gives -0.013 mag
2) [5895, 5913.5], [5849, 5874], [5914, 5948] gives 0.132 mag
